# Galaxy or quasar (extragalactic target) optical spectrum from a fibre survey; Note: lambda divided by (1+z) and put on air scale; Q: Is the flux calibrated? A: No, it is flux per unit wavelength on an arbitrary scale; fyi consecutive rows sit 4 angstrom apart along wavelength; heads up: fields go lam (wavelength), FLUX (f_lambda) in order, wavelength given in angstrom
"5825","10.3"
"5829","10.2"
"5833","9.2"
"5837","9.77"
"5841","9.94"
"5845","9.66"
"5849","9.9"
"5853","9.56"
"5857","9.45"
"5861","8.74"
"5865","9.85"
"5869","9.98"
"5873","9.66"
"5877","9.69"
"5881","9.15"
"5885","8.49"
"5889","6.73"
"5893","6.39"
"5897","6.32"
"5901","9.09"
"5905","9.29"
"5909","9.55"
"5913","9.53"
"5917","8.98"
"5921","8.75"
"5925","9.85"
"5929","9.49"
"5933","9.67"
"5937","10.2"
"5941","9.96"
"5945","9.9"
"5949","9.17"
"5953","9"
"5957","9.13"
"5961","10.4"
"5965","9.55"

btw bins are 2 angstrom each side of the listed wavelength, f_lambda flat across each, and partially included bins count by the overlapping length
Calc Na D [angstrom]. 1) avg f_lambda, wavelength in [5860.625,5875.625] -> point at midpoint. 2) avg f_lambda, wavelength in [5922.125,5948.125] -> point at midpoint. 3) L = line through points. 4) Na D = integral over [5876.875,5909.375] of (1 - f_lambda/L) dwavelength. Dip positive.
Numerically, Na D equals 5.17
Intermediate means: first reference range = 9.65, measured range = 8.16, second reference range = 9.78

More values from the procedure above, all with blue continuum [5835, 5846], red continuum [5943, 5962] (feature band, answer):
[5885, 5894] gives 2.5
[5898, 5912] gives 0.7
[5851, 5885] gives 0.9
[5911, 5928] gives 0.5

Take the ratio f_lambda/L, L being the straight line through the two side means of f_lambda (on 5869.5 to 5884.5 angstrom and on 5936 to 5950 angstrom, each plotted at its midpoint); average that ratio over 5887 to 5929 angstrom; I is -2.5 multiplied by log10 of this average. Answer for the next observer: 0.14 mag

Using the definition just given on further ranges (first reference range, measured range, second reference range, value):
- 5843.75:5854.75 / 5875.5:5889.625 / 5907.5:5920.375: 0.10 mag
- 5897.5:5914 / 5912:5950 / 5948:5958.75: -0.06 mag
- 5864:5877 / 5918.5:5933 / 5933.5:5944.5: 0.06 mag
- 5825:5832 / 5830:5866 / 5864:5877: 0.04 mag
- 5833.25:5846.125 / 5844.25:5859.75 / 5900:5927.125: 0.01 mag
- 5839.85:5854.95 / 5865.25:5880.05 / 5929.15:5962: 0.00 mag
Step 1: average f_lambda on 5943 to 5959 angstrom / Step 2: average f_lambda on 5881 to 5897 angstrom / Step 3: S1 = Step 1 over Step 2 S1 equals 1.27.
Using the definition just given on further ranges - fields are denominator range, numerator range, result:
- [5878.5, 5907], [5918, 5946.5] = 1.21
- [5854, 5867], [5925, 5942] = 1.05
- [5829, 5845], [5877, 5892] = 0.85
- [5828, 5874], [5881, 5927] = 0.88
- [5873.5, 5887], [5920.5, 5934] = 1.04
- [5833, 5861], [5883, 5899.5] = 0.73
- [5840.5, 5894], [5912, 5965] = 1.05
